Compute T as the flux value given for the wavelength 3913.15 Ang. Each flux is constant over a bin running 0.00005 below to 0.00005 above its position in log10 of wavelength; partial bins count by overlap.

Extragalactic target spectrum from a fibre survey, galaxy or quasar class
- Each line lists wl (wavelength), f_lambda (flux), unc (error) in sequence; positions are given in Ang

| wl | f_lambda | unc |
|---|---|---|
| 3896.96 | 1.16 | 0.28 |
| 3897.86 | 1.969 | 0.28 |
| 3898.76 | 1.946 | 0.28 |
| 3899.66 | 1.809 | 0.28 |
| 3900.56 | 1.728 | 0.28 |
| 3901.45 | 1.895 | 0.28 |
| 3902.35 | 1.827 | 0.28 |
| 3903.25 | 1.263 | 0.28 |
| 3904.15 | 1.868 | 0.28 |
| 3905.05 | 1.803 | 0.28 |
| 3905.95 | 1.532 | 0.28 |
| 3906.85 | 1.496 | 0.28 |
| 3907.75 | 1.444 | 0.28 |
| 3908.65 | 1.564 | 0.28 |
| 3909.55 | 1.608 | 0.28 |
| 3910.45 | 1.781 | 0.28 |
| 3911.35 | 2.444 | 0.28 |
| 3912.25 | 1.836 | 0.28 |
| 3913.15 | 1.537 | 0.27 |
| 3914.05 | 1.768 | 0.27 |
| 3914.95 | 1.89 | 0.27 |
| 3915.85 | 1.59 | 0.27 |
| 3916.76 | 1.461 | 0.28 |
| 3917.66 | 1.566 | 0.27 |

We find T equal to 1.537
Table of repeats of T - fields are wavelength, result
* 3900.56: 1.728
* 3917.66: 1.566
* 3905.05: 1.803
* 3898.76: 1.946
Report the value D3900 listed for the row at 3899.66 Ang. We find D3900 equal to 1.809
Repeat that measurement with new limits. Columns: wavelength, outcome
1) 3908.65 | 1.564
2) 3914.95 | 1.89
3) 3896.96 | 1.16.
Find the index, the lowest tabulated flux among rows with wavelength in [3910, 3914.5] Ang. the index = 1.537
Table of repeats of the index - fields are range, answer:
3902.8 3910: 1.263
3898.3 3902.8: 1.728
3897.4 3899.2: 1.946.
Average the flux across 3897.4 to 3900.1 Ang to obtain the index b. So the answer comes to 1.9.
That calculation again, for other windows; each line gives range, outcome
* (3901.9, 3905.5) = 1.69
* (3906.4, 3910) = 1.53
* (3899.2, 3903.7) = 1.71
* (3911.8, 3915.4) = 1.76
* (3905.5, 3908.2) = 1.49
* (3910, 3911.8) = 2.11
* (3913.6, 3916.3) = 1.75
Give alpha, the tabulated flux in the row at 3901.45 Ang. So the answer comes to 1.895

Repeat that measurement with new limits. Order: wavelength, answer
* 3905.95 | 1.532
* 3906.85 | 1.496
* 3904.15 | 1.868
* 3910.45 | 1.781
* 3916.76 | 1.461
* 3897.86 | 1.969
